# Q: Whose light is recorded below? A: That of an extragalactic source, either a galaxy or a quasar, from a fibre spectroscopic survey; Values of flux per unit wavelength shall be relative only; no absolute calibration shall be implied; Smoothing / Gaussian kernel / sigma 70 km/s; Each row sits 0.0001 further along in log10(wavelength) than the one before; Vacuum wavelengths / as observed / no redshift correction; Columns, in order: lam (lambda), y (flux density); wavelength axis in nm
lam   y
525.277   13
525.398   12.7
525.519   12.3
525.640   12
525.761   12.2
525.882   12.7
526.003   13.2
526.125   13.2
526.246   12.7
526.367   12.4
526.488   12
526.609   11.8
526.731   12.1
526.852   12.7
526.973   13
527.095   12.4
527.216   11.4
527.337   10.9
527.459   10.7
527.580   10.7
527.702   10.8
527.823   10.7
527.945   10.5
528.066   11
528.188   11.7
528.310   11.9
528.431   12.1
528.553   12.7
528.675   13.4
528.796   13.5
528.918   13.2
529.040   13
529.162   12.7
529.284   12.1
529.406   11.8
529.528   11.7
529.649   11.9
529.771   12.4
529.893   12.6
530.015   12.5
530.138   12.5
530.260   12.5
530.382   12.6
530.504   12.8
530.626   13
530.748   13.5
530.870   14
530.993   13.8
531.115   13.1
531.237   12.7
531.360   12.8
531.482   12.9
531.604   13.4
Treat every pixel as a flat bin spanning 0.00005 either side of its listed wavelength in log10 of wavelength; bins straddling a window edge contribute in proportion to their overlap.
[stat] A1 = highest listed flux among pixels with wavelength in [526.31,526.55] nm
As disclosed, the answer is 12.4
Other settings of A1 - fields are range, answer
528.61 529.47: 13.5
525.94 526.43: 13.2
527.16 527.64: 11.4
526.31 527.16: 13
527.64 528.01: 10.8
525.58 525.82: 12.2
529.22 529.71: 12.1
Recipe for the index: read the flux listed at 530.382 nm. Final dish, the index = 12.6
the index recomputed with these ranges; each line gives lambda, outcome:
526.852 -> 12.7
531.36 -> 12.8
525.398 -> 12.7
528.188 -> 11.7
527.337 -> 10.9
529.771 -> 12.4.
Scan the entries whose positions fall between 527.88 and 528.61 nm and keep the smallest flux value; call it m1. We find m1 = 10.5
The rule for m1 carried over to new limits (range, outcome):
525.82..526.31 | 12.7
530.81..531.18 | 13.1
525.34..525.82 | 12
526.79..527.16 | 12.4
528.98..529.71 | 11.7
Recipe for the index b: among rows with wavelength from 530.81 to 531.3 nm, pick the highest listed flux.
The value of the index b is 14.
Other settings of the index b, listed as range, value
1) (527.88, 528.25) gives 11.7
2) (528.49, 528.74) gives 13.4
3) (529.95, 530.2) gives 12.5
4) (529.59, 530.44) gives 12.6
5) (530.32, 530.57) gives 12.8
